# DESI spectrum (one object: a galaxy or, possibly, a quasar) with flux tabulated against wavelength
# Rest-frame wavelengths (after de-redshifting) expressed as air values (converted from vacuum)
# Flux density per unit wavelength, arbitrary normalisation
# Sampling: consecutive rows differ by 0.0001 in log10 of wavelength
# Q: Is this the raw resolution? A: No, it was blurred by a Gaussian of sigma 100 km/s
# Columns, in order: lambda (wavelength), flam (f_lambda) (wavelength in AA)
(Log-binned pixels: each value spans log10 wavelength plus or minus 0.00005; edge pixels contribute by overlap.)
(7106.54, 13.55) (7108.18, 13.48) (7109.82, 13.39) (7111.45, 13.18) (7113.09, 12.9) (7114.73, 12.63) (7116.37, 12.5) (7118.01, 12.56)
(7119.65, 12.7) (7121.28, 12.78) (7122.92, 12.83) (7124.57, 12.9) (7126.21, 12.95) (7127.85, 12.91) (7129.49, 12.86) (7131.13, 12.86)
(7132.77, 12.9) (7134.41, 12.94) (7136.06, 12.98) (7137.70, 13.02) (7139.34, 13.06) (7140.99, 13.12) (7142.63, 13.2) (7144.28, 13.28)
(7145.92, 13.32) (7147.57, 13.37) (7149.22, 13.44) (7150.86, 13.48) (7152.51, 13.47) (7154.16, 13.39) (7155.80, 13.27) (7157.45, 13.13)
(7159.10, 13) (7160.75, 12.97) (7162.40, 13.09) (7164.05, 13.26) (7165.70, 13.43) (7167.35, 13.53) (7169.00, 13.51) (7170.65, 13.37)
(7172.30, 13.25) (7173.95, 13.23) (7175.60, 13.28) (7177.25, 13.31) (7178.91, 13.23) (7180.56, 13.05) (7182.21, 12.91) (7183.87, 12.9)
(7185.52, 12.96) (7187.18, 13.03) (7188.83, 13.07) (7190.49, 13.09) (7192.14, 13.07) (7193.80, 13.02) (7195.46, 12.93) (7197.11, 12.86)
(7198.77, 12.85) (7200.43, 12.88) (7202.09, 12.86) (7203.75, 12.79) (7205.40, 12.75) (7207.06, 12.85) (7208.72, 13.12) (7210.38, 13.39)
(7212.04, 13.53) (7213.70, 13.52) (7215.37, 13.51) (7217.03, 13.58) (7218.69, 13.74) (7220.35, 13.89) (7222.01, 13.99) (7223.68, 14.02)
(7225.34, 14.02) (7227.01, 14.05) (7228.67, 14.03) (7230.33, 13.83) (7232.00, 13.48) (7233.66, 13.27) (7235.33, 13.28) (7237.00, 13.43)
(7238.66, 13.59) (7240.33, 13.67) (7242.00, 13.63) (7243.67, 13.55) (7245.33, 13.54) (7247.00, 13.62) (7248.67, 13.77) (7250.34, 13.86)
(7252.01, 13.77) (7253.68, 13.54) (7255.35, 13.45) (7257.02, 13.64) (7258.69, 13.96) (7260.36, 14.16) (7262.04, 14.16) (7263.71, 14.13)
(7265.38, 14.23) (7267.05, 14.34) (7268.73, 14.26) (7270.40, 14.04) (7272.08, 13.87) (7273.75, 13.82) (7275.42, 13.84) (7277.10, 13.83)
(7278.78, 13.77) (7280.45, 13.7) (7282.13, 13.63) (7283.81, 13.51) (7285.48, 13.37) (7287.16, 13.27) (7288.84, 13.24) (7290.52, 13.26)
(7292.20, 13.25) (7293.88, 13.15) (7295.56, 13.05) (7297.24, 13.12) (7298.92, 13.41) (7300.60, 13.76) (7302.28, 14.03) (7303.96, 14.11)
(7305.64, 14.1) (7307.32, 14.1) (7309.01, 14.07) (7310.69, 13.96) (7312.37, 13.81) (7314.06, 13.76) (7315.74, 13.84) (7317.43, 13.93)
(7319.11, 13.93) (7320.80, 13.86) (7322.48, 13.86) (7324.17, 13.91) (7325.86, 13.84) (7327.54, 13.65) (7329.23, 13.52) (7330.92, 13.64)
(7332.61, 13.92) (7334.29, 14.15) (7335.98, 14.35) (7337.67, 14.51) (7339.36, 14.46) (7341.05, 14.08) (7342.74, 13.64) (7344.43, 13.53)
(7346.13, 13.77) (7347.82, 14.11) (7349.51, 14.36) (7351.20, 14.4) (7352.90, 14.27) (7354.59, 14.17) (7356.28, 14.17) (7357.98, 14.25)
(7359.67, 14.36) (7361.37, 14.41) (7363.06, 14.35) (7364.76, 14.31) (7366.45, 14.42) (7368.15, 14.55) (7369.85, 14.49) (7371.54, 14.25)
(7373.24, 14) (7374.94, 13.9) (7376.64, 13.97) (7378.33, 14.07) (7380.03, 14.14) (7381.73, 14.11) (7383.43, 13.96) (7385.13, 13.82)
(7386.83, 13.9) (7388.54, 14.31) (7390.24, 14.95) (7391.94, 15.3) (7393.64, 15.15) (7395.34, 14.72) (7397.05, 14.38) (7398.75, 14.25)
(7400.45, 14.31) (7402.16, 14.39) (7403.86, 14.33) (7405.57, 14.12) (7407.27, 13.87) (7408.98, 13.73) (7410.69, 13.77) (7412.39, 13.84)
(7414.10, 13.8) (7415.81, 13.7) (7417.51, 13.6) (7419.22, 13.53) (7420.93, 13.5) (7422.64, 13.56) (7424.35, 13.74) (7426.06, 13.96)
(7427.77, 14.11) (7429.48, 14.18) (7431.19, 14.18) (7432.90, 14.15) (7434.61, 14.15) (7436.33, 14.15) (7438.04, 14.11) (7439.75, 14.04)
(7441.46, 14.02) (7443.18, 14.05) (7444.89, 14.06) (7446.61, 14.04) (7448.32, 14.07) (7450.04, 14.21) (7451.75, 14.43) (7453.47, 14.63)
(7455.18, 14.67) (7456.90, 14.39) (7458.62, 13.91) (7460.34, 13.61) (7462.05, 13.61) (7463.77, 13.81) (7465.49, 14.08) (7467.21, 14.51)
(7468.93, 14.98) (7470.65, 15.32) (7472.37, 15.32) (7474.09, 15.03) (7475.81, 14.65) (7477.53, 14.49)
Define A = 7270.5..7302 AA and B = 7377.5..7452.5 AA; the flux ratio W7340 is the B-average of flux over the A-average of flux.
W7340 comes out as 1.04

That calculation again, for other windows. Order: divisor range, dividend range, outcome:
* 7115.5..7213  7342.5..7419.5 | 1.08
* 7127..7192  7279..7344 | 1.04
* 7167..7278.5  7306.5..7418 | 1.05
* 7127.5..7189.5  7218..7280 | 1.05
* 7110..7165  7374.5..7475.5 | 1.09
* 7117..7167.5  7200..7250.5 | 1.03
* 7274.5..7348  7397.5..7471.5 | 1.02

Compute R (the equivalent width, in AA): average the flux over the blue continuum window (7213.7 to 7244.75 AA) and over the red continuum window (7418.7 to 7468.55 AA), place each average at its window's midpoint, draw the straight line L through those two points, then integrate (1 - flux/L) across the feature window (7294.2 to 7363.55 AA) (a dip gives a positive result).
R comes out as -0.5 AA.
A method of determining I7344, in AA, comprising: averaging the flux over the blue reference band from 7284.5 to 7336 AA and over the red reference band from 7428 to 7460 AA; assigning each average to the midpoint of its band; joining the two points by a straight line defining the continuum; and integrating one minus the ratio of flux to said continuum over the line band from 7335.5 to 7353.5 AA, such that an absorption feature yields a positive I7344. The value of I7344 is -0.39 AA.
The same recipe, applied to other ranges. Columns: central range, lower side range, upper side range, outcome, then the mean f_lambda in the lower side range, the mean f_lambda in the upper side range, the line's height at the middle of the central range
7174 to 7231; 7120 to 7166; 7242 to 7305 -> 0.4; 13.1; 13.7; 13.4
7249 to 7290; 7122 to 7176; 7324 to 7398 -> -0.2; 13.2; 14.2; 13.8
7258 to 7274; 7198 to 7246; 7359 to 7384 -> -0.5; 13.5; 14.2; 13.7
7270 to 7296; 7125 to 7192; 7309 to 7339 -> 0.4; 13.2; 13.9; 13.7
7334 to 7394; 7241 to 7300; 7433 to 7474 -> -1.1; 13.7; 14.3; 14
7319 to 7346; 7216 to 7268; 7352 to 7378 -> 0.4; 13.8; 14.3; 14.1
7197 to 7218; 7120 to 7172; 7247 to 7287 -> 0.6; 13.1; 13.8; 13.5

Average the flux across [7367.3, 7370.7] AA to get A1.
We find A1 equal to 14.5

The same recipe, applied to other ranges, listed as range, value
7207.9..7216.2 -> 13.4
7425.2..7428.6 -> 14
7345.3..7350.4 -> 14.1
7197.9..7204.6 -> 12.8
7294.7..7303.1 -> 13.5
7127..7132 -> 12.9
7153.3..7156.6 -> 13.4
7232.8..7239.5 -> 13.4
